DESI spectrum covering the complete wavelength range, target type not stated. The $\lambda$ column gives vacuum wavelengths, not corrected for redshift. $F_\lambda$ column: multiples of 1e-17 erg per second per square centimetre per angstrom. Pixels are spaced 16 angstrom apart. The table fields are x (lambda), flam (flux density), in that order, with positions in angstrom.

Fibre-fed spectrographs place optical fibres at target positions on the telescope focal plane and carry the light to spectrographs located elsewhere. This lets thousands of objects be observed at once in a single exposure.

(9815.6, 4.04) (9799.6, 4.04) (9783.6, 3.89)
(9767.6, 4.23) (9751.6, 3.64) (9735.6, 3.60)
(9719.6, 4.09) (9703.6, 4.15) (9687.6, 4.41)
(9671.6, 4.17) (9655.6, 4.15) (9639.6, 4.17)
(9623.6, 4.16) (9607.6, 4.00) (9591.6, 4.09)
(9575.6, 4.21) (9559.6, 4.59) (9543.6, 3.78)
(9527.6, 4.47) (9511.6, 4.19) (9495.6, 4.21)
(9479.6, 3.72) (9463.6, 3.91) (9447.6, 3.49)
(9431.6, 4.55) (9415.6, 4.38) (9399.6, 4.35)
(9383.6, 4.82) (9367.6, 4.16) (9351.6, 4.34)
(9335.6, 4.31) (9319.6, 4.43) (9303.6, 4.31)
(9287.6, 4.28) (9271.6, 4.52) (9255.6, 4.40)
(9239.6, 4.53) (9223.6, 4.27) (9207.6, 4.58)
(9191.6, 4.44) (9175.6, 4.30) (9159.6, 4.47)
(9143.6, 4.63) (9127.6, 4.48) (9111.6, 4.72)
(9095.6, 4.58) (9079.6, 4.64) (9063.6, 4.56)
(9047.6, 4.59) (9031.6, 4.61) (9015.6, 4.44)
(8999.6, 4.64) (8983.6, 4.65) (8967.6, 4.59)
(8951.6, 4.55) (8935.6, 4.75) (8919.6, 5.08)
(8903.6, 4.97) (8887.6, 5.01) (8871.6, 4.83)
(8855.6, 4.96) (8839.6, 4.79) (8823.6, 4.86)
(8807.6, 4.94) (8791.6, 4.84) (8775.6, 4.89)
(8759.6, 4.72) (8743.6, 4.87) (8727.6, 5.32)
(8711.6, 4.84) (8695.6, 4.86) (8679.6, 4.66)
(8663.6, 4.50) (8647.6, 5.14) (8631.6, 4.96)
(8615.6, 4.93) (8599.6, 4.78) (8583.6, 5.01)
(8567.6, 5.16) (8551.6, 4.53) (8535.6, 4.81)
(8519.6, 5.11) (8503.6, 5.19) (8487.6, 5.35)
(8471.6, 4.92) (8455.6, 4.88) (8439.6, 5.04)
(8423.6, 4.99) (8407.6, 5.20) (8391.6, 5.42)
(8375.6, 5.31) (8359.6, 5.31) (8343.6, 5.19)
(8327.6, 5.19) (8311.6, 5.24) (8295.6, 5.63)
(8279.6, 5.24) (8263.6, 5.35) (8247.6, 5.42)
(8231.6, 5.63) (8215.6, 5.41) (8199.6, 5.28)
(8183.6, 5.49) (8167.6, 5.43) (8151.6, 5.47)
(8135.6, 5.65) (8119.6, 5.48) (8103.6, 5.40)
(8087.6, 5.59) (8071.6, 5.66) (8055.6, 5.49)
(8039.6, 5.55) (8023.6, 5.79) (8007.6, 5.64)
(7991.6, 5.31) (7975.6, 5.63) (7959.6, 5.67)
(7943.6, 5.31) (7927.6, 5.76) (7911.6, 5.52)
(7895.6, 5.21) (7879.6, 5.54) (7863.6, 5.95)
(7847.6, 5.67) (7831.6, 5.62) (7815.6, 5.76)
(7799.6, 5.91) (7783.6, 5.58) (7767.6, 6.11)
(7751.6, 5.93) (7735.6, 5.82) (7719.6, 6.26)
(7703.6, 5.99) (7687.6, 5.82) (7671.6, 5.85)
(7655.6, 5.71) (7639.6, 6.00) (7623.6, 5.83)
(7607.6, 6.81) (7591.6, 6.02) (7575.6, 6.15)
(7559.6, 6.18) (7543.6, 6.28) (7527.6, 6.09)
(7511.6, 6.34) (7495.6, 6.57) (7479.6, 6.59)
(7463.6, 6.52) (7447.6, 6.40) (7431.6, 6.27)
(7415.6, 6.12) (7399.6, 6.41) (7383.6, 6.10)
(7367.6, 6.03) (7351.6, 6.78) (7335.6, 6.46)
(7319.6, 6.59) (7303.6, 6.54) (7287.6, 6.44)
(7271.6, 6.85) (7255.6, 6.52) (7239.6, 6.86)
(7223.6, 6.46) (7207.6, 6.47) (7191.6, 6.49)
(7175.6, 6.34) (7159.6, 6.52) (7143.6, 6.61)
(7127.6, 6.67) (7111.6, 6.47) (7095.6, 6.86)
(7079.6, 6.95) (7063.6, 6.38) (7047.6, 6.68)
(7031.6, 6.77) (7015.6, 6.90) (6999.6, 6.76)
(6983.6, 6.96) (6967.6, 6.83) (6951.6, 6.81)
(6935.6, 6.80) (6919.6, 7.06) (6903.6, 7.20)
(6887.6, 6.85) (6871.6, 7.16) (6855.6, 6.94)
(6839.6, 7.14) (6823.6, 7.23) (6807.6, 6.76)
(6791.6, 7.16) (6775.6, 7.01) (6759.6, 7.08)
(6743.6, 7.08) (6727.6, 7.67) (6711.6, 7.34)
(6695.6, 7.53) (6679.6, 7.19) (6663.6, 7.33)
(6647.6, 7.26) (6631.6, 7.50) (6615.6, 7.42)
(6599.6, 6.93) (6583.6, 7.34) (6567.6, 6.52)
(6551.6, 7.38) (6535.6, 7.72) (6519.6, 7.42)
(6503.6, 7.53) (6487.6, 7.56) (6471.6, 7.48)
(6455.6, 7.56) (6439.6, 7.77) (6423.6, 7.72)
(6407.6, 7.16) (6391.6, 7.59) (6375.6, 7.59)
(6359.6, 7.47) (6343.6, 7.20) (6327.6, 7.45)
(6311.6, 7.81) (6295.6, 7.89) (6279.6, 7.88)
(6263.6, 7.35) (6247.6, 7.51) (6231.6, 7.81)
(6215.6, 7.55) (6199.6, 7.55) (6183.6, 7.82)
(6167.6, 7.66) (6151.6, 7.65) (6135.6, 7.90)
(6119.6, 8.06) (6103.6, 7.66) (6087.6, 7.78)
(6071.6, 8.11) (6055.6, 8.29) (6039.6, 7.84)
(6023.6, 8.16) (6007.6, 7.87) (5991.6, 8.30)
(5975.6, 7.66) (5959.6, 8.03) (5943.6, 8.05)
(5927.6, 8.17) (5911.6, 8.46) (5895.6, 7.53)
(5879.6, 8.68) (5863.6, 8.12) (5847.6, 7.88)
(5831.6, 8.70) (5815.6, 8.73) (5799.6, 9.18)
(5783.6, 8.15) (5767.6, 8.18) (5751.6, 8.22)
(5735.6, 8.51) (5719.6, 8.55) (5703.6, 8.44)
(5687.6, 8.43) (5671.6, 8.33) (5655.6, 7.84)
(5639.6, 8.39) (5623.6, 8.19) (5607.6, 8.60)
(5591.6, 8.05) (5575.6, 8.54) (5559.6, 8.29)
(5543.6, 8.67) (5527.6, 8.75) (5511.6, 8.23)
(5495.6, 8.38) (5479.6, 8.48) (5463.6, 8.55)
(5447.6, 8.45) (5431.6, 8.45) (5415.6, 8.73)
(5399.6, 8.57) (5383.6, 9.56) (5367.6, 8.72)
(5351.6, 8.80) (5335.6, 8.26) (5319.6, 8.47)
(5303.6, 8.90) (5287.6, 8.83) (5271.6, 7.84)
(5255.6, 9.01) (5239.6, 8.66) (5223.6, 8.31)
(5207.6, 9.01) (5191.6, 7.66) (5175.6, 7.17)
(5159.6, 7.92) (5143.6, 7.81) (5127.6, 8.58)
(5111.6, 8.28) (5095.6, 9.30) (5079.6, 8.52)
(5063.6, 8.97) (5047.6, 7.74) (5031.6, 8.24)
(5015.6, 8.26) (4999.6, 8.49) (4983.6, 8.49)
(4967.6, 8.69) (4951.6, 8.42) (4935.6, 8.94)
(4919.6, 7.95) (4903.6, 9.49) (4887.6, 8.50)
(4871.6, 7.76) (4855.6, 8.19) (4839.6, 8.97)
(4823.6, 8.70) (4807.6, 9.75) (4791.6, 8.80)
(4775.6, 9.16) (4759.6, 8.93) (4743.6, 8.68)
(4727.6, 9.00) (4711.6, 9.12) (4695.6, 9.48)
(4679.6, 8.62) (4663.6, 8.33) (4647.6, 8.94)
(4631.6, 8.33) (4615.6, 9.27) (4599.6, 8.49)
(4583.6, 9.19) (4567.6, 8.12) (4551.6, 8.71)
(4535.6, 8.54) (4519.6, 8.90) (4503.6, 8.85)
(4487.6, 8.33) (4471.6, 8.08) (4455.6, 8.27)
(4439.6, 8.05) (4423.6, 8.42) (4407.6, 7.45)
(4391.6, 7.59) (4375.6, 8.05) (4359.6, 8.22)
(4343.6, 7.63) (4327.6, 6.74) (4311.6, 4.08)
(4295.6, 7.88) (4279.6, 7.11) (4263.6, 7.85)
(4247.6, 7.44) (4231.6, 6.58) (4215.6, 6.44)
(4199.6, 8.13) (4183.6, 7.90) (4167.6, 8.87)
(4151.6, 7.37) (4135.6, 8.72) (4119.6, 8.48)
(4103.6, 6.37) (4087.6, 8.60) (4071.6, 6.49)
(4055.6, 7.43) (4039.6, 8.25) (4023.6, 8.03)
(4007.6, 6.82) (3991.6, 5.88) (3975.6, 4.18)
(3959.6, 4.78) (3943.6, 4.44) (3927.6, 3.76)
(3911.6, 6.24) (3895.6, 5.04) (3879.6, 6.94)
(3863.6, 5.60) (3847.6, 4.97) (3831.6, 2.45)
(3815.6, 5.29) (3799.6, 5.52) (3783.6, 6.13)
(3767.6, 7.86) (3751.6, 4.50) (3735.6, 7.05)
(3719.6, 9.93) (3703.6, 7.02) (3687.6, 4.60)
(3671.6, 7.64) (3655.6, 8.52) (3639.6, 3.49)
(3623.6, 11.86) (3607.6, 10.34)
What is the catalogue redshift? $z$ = 0.00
